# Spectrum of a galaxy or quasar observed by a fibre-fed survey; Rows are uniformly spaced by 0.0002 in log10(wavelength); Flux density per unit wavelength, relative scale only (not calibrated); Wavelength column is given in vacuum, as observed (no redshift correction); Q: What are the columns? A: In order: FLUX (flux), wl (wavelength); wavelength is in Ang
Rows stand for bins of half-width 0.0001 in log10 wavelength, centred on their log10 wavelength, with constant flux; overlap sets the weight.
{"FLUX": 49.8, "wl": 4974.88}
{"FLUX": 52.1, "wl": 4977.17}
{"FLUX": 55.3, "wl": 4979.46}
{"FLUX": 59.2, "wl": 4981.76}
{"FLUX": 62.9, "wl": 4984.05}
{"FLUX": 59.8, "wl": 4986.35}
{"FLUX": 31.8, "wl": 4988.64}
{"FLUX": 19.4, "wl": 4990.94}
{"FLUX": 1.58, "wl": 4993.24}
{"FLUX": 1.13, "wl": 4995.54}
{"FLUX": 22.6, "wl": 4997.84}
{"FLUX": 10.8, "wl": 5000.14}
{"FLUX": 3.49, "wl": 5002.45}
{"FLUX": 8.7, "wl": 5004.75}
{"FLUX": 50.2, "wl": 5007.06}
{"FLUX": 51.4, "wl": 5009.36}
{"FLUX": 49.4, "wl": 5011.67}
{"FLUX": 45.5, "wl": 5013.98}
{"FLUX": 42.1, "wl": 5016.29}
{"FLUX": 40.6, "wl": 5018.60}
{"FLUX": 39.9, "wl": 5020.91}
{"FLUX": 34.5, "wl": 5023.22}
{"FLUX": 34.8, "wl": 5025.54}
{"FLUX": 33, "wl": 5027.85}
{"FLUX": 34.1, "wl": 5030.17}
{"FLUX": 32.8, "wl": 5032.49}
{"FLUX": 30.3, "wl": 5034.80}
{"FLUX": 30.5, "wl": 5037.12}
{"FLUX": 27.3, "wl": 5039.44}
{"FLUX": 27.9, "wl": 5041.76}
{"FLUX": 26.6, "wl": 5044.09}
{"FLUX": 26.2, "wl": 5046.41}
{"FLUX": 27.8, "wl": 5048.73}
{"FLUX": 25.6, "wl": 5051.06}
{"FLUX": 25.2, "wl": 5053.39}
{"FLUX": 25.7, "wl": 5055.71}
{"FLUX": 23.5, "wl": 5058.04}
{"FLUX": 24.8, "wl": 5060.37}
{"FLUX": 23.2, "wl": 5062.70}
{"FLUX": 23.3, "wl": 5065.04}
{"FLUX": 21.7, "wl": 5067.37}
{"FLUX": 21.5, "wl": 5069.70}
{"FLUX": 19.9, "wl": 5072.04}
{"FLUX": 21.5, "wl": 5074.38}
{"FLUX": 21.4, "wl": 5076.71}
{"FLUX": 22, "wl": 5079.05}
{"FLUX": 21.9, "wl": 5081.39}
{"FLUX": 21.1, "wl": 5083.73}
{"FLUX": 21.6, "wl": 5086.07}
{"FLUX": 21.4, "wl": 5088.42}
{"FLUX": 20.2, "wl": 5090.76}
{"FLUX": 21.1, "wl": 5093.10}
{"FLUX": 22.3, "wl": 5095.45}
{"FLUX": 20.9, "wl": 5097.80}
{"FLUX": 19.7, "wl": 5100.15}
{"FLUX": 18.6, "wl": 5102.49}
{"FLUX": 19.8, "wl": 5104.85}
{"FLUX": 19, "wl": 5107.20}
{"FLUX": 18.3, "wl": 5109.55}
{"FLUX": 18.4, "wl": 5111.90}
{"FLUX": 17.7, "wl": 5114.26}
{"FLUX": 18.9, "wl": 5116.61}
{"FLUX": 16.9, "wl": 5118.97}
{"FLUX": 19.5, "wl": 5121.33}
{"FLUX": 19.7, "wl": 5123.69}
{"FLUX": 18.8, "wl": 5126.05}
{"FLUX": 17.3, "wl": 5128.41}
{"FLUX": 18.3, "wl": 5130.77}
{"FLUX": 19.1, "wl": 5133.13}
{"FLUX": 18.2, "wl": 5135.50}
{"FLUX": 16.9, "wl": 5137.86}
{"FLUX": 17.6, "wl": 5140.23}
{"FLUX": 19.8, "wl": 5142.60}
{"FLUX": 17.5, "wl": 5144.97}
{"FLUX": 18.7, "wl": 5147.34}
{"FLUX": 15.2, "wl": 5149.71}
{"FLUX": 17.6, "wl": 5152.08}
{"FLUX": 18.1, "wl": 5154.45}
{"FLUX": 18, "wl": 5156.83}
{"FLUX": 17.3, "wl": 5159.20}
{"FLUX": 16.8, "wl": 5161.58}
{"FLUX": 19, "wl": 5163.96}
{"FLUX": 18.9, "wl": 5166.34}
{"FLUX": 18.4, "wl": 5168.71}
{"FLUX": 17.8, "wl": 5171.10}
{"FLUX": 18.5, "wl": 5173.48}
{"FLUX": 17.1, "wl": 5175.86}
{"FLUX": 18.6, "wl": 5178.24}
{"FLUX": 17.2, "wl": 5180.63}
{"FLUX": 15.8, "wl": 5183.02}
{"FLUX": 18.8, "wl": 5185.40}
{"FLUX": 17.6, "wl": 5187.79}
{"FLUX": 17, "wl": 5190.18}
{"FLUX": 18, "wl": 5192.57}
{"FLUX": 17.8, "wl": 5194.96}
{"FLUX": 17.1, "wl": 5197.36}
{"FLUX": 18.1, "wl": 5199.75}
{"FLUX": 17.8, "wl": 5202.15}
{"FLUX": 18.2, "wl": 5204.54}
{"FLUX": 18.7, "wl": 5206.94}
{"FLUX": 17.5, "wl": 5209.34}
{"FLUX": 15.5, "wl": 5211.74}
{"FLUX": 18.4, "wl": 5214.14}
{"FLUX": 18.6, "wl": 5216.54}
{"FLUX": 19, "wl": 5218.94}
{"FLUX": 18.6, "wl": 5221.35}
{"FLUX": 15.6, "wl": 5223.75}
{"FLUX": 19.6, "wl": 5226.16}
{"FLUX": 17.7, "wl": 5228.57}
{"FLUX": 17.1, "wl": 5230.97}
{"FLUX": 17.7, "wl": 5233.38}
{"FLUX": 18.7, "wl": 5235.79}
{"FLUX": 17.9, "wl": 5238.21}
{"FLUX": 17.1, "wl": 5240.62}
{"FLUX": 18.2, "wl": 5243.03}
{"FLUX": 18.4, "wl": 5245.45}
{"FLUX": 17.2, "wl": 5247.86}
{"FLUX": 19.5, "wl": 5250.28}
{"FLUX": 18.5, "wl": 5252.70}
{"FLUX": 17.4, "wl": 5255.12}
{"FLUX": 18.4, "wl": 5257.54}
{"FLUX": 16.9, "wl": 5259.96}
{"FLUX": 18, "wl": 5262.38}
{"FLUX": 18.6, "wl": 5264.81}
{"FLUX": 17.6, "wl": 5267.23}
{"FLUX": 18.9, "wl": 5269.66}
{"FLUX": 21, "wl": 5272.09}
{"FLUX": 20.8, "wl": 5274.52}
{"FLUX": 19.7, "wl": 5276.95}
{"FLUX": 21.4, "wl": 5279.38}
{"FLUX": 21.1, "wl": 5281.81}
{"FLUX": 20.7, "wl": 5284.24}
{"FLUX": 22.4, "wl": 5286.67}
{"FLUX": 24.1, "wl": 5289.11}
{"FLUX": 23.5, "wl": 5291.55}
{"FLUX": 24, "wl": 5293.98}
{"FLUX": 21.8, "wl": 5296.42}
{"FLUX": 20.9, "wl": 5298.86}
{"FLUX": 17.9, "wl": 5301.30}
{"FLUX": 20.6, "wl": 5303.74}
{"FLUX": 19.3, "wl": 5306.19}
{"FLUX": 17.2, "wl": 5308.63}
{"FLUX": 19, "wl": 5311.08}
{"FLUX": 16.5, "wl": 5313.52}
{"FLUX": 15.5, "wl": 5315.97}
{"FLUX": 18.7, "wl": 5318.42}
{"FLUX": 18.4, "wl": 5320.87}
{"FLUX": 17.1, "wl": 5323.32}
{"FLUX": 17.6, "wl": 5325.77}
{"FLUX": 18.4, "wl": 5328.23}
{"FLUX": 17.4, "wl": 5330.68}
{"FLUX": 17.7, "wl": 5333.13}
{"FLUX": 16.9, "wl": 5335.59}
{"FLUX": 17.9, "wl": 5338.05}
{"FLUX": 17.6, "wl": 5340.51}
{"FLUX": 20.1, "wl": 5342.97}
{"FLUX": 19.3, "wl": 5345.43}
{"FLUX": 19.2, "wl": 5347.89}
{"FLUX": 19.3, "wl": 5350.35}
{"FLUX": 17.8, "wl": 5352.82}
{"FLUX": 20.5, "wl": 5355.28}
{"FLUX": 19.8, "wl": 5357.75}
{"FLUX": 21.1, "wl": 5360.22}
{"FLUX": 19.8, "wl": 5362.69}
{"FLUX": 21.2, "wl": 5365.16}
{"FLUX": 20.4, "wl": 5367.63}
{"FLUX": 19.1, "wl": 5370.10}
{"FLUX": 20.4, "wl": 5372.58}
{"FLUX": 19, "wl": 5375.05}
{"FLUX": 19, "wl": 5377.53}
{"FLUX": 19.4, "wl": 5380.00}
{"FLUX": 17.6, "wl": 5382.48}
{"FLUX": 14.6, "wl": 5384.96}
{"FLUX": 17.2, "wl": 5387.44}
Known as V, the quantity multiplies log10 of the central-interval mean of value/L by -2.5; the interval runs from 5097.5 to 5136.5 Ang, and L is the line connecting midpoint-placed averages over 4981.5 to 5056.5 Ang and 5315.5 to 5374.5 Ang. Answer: 0.419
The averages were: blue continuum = 31.3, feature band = 18.7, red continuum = 18.8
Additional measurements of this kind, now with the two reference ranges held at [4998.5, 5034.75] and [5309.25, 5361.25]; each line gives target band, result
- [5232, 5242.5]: 0.28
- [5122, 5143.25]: 0.46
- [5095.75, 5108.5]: 0.44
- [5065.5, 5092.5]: 0.40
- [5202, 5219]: 0.34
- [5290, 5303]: -0.07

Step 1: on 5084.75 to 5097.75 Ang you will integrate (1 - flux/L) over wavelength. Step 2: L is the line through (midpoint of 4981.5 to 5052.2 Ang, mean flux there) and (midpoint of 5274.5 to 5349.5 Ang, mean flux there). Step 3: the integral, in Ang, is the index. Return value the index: 3.3 Ang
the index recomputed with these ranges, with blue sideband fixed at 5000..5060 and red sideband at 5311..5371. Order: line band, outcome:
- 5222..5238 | 3.7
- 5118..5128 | 3.2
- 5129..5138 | 3.0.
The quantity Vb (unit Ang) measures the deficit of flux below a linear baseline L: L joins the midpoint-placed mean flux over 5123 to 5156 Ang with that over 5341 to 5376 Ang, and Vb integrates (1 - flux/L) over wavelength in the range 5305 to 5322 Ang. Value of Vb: 1.4 Ang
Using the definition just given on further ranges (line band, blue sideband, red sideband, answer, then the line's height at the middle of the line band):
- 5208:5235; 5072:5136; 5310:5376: 2.1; 19.3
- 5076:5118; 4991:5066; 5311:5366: 9.4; 26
